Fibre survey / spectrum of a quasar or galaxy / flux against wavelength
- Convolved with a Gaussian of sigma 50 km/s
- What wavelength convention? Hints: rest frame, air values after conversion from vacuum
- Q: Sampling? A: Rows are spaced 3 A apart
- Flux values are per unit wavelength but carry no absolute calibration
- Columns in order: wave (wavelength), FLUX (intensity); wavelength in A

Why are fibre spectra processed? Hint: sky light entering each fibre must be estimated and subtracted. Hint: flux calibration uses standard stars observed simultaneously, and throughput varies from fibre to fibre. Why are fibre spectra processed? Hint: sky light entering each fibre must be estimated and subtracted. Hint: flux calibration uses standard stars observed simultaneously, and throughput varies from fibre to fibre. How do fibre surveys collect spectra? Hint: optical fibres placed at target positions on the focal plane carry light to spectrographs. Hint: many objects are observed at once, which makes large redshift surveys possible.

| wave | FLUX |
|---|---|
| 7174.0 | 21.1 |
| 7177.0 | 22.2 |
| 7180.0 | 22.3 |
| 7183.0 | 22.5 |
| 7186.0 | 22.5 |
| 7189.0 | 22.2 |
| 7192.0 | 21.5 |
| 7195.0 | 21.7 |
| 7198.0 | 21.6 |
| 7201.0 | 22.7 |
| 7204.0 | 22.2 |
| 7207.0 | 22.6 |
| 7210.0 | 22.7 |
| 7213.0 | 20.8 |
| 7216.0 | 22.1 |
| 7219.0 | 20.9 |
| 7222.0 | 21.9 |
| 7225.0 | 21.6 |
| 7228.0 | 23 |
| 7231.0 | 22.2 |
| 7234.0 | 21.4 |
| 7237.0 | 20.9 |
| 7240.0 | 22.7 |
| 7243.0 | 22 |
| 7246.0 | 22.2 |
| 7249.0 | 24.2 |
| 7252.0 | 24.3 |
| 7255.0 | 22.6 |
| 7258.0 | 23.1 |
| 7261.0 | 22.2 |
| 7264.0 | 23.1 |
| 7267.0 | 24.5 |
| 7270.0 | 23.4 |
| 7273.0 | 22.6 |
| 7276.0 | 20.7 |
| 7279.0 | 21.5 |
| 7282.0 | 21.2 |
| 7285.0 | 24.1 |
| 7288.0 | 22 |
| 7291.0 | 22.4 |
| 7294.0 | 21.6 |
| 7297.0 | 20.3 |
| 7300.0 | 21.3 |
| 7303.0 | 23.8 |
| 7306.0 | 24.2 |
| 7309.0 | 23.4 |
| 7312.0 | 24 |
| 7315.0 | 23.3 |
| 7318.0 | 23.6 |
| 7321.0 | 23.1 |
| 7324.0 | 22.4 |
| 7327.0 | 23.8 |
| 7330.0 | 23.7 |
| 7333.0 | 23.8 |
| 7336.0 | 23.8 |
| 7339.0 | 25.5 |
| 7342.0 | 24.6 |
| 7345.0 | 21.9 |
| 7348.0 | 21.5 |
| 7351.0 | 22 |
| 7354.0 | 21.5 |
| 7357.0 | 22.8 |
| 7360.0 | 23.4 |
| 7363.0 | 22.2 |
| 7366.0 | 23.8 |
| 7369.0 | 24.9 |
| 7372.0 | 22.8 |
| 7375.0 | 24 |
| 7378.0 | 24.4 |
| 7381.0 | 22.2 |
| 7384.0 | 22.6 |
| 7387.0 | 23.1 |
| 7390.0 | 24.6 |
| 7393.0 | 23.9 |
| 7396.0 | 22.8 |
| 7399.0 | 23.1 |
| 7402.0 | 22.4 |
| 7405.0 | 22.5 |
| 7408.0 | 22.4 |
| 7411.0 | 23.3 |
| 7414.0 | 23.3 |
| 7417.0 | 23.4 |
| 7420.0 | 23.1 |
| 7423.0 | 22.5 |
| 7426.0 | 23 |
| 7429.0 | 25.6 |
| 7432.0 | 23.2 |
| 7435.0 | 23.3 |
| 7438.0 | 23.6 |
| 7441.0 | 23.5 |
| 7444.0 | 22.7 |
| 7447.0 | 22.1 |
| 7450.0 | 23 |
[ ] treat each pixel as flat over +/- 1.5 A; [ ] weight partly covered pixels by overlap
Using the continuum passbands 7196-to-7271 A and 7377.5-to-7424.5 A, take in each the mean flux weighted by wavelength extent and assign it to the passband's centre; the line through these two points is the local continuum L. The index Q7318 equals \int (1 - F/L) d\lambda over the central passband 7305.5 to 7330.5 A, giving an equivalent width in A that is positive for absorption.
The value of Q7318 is -0.8 A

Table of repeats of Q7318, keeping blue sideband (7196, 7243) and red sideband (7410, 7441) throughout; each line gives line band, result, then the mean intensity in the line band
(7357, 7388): -0.4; 23.3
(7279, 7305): 0.4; 22.1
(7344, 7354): 0.5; 21.8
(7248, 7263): -0.7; 23.2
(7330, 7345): -0.9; 24.1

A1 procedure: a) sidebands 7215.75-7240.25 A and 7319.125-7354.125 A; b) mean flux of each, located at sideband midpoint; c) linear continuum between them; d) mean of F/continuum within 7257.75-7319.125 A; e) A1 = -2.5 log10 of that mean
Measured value -0.004 mag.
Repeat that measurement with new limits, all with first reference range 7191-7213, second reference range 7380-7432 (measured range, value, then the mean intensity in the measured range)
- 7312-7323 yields -0.03 mag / 23.4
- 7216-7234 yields 0.01 mag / 21.9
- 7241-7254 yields -0.04 mag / 23.1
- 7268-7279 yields 0.01 mag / 22.2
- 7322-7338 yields -0.04 mag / 23.6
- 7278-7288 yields 0.01 mag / 22.3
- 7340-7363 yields 0.01 mag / 22.6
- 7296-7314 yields -0.01 mag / 22.9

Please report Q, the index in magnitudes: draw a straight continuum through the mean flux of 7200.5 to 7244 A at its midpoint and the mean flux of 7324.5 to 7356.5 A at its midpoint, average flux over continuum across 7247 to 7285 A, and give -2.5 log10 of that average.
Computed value -0.02 mag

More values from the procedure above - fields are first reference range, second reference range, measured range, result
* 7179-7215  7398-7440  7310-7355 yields -0.02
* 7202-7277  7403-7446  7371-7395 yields -0.02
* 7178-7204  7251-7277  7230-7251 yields 0.02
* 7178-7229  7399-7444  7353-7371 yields -0.01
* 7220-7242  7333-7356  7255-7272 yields -0.04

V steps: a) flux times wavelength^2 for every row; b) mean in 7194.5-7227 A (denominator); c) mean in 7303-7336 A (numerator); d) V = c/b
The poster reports 1.1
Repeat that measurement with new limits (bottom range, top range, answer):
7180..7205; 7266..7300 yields 1.03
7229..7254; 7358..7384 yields 1.08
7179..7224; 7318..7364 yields 1.09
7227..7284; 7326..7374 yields 1.06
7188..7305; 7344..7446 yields 1.08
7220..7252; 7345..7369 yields 1.05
